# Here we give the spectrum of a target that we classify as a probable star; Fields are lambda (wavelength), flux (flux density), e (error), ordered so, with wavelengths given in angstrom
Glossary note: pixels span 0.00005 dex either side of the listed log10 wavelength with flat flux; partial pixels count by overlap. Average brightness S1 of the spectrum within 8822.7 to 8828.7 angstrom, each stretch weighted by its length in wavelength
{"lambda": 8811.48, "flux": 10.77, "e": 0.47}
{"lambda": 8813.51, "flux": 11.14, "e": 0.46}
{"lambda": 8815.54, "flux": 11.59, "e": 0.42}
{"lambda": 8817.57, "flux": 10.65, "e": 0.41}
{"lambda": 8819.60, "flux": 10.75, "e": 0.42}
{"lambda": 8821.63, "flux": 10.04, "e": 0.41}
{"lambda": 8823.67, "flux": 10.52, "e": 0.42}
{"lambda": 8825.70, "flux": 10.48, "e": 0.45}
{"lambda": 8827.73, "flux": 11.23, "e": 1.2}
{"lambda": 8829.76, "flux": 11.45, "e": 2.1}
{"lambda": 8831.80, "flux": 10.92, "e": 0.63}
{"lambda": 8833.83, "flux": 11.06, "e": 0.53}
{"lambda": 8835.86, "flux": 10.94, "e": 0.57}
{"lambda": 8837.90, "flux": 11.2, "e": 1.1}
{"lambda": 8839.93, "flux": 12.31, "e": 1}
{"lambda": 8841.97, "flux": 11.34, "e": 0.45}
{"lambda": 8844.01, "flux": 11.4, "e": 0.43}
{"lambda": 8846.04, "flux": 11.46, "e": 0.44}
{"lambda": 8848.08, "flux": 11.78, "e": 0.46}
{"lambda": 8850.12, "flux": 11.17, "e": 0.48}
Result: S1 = 10.7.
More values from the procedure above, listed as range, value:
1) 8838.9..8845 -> 11.7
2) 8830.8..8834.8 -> 11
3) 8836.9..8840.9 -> 11.8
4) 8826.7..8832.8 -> 11.2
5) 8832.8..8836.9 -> 11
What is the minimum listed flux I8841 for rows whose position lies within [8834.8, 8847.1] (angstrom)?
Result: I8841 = 10.94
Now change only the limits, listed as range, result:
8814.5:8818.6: 10.65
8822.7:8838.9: 10.48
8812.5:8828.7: 10.04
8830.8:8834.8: 10.92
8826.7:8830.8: 11.23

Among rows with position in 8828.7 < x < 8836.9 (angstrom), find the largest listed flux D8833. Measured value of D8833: 11.45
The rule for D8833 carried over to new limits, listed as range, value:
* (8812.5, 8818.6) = 11.59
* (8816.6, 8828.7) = 11.23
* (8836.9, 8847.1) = 12.31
